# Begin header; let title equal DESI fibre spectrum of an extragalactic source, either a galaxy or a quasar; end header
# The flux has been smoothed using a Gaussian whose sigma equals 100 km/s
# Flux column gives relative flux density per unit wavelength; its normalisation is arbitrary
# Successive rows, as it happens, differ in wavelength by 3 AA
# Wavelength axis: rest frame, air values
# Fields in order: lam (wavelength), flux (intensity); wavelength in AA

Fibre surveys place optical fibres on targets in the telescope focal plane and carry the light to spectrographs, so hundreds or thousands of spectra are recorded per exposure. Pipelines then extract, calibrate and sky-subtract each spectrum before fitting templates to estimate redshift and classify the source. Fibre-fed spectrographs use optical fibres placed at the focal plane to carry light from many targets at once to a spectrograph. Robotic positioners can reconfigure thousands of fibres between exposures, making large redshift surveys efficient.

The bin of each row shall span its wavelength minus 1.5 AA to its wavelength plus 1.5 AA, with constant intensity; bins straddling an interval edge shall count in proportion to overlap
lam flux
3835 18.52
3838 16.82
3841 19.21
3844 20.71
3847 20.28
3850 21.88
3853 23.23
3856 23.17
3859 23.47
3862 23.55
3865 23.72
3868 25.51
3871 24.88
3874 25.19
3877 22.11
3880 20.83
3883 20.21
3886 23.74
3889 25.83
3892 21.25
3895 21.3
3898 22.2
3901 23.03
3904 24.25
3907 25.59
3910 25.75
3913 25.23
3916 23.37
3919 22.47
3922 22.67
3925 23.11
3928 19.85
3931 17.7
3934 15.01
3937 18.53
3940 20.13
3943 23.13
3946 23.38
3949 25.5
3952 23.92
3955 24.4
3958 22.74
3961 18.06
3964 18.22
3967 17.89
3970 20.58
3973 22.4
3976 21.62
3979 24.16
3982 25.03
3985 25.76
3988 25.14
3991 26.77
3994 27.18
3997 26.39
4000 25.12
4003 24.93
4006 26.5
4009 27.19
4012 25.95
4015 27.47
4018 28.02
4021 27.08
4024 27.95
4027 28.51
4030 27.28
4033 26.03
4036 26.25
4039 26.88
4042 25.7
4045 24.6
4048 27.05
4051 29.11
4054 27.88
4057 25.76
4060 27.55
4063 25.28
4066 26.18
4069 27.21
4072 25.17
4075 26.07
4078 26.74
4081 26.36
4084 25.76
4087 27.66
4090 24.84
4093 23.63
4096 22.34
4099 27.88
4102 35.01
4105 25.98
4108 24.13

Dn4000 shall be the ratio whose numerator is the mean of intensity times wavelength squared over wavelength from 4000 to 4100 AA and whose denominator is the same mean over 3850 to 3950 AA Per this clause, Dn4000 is 1.26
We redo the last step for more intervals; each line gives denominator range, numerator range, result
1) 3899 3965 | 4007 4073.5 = 1.28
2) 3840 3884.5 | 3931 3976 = 0.97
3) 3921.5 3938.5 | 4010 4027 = 1.49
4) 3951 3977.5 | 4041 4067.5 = 1.32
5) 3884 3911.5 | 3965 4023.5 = 1.11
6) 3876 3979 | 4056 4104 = 1.30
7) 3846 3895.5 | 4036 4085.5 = 1.27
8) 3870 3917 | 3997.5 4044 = 1.22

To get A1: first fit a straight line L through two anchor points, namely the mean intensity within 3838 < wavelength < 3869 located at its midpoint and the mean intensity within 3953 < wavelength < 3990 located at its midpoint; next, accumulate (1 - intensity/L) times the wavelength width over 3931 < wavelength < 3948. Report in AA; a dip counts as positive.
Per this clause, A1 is 1.7 AA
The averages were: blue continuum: 22.2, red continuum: 22.3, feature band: 20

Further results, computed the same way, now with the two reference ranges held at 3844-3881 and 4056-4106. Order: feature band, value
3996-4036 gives -2.1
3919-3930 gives 1.0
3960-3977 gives 3.4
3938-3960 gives 1.2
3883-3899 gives 0.6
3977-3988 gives 0.0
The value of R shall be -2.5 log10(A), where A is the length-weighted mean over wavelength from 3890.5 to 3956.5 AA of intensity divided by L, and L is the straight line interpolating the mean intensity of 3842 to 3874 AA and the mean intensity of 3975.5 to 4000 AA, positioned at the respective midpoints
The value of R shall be 0.088 mag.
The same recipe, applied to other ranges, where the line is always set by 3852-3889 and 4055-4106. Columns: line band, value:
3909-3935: 0.114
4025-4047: -0.029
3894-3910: 0.014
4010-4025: -0.071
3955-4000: 0.084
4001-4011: -0.032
